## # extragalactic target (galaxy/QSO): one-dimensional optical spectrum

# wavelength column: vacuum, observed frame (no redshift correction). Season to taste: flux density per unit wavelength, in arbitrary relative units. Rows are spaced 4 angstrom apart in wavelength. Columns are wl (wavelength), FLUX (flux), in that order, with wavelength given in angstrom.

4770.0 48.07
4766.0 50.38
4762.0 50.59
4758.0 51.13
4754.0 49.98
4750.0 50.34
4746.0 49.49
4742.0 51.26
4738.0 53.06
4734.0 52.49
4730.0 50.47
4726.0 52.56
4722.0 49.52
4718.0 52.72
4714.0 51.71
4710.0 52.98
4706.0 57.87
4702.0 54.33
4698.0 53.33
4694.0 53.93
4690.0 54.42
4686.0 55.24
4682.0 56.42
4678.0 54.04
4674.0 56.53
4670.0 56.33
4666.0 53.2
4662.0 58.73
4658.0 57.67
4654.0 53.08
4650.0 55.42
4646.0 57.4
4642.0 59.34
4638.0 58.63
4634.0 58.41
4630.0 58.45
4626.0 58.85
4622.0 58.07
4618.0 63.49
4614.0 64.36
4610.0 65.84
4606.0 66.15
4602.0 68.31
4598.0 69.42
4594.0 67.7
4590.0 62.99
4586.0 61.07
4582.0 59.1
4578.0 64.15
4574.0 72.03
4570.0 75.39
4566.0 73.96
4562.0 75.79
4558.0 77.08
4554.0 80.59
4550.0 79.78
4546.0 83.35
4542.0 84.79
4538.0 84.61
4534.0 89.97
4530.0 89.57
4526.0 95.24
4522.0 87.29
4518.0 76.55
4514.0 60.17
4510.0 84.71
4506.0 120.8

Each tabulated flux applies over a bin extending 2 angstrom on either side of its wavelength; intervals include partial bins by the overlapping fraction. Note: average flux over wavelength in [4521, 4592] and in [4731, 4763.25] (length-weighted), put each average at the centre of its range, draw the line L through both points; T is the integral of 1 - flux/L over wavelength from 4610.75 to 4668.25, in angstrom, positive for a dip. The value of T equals 6.6 angstrom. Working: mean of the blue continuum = 77.5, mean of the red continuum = 51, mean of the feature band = 58.4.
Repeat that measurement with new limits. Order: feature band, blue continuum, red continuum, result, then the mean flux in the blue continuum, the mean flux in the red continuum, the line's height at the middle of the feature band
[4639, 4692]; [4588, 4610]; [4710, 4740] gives 2.6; 66.8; 51.9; 58.9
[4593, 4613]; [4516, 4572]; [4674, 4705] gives 1.1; 82.4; 54.8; 71.2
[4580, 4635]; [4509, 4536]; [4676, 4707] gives 4.7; 83.3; 54.9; 69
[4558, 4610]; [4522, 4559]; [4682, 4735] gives 5.9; 85.3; 53.3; 77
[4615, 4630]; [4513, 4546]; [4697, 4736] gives 1.8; 84.2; 52.8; 68.6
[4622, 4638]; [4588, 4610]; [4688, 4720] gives 1.1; 66.8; 53.9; 63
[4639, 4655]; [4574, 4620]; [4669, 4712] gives 0.8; 65.1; 55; 59.7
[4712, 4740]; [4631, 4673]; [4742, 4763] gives 0.2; 56.9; 50.4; 52.1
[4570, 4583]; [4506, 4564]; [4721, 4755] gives 1.6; 83.4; 51.1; 76.8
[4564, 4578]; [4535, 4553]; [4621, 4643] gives 0.6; 83.4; 58.6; 75.8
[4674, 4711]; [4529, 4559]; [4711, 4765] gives 2.5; 83.7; 51.2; 58.8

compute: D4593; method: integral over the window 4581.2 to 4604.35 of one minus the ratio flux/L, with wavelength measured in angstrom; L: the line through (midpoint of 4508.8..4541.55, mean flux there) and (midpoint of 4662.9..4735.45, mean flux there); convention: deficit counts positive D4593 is 2.21 angstrom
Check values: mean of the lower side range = 83.5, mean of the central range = 65.1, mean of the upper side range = 53.9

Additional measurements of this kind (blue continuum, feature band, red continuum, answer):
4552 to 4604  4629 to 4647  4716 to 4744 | 1.20 angstrom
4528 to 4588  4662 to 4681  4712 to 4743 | 1.43 angstrom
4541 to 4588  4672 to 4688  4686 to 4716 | 0.45 angstrom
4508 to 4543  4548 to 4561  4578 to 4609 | -0.56 angstrom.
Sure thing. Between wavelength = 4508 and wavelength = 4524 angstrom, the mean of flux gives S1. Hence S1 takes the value 77.2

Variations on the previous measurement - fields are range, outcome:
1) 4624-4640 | 58.6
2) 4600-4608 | 67.2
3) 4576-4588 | 61.4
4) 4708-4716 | 52.3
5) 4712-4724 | 51.3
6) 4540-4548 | 84.1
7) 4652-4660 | 55.4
